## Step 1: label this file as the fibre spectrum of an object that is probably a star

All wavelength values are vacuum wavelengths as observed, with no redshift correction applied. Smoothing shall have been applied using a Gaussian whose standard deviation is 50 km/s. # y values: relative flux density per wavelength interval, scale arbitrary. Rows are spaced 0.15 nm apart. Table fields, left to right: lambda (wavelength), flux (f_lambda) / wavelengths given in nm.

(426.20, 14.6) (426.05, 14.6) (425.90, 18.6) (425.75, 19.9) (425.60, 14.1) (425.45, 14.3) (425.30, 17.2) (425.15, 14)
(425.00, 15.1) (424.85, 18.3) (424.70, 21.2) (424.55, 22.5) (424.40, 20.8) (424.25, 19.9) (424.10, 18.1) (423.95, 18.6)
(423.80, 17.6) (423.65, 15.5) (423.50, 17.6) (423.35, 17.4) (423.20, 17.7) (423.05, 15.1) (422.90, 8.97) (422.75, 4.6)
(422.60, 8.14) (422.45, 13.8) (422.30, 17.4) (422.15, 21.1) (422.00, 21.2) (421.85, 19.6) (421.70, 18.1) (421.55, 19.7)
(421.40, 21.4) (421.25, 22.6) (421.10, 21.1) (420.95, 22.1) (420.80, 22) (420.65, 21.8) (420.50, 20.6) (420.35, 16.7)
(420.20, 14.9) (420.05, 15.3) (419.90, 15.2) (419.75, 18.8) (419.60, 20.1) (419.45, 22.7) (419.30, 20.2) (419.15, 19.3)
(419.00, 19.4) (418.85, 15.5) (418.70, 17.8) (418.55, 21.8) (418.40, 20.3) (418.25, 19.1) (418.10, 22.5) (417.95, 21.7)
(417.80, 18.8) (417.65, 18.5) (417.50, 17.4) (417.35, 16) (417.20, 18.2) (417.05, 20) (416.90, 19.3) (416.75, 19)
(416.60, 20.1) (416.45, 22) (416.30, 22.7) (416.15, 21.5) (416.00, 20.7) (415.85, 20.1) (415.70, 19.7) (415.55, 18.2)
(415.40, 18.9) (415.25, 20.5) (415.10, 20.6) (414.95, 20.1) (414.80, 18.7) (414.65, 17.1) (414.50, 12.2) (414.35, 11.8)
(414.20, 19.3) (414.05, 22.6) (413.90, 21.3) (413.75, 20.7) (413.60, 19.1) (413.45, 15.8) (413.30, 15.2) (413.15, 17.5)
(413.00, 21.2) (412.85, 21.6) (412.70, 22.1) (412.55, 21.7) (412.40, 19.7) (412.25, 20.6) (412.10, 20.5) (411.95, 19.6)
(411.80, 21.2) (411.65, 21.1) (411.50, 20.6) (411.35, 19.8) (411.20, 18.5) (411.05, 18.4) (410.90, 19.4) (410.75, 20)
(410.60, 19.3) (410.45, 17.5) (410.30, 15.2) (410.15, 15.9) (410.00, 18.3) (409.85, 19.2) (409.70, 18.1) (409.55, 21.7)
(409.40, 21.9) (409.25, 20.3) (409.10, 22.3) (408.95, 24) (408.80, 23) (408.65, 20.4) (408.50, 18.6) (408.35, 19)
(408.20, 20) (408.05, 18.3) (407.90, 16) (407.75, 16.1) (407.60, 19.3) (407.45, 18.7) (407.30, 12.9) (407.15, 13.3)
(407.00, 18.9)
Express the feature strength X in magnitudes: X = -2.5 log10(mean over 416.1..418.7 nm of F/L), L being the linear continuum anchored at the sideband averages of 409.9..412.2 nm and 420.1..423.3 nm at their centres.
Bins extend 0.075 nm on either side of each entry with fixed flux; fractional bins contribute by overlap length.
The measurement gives -0.10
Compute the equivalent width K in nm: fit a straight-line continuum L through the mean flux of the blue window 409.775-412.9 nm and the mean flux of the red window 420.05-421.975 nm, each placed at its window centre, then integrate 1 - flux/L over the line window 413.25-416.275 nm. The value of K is 0.13 nm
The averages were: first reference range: 19.5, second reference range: 19.9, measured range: 18.8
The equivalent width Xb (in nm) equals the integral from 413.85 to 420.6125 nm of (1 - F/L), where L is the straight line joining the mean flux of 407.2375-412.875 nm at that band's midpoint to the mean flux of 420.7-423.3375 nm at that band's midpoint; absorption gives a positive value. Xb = -0.31 nm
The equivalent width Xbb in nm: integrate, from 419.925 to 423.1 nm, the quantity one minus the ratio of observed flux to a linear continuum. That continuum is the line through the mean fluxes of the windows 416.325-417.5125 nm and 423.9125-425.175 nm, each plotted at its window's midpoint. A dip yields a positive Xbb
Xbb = 0.271 nm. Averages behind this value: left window 19.2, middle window 17.4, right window 18.9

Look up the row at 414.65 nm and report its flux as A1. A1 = 17.1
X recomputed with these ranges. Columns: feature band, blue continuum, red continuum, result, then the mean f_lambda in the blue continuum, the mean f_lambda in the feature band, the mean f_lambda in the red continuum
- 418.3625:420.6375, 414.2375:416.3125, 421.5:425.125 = -0.05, 18.7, 18.6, 16.9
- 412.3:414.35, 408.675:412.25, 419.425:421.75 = 0.01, 19.8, 19.5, 19.5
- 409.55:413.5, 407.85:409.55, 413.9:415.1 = 0.00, 20.5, 19.2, 17.8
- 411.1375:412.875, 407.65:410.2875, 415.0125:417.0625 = -0.04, 19.5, 20.6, 20.2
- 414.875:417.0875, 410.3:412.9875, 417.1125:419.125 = -0.05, 20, 20.2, 19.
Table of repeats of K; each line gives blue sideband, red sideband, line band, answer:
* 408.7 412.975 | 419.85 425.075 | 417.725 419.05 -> -0.077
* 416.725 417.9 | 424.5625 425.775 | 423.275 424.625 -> -0.119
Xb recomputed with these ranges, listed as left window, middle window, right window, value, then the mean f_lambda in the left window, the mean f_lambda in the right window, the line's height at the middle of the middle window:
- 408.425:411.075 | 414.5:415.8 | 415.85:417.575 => 0.06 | 19.7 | 19.7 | 19.7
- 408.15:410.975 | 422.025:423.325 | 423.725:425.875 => 0.32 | 19.7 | 18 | 18.2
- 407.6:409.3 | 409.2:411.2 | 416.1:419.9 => 0.09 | 19.8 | 19.6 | 19.8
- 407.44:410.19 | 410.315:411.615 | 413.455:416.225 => 0.02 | 19.6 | 19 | 19.4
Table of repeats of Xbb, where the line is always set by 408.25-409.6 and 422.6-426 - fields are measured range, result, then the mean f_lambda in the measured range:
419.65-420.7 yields 0.01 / 17.6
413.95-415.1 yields 0.11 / 17.7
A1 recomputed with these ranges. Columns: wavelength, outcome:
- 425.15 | 14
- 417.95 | 21.7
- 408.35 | 19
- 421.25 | 22.6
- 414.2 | 19.3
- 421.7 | 18.1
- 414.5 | 12.2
